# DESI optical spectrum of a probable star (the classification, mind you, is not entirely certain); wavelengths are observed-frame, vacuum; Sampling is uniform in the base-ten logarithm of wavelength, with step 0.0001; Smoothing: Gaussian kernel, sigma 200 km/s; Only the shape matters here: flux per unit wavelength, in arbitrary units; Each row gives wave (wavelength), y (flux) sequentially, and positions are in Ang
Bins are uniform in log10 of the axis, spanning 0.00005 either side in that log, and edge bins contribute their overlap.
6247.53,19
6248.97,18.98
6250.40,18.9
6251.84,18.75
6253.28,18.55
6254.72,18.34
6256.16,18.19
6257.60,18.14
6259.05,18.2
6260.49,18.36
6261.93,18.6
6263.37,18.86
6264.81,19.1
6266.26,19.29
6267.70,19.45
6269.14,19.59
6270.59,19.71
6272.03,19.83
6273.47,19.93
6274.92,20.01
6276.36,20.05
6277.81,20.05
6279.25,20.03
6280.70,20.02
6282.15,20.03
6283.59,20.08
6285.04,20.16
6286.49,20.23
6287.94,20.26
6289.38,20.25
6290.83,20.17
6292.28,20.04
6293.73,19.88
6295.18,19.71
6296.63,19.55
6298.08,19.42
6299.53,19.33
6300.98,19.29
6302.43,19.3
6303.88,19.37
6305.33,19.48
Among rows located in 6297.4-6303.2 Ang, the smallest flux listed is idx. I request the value 19.29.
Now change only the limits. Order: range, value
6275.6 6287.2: 20.02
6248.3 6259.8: 18.14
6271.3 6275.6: 19.83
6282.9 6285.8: 20.08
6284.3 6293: 20.04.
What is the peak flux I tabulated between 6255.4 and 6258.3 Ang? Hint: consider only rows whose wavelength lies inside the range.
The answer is 18.19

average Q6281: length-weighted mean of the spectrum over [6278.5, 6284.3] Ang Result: 20.1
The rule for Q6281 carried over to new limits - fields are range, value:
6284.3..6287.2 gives 20.2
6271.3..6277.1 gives 20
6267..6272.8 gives 19.7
